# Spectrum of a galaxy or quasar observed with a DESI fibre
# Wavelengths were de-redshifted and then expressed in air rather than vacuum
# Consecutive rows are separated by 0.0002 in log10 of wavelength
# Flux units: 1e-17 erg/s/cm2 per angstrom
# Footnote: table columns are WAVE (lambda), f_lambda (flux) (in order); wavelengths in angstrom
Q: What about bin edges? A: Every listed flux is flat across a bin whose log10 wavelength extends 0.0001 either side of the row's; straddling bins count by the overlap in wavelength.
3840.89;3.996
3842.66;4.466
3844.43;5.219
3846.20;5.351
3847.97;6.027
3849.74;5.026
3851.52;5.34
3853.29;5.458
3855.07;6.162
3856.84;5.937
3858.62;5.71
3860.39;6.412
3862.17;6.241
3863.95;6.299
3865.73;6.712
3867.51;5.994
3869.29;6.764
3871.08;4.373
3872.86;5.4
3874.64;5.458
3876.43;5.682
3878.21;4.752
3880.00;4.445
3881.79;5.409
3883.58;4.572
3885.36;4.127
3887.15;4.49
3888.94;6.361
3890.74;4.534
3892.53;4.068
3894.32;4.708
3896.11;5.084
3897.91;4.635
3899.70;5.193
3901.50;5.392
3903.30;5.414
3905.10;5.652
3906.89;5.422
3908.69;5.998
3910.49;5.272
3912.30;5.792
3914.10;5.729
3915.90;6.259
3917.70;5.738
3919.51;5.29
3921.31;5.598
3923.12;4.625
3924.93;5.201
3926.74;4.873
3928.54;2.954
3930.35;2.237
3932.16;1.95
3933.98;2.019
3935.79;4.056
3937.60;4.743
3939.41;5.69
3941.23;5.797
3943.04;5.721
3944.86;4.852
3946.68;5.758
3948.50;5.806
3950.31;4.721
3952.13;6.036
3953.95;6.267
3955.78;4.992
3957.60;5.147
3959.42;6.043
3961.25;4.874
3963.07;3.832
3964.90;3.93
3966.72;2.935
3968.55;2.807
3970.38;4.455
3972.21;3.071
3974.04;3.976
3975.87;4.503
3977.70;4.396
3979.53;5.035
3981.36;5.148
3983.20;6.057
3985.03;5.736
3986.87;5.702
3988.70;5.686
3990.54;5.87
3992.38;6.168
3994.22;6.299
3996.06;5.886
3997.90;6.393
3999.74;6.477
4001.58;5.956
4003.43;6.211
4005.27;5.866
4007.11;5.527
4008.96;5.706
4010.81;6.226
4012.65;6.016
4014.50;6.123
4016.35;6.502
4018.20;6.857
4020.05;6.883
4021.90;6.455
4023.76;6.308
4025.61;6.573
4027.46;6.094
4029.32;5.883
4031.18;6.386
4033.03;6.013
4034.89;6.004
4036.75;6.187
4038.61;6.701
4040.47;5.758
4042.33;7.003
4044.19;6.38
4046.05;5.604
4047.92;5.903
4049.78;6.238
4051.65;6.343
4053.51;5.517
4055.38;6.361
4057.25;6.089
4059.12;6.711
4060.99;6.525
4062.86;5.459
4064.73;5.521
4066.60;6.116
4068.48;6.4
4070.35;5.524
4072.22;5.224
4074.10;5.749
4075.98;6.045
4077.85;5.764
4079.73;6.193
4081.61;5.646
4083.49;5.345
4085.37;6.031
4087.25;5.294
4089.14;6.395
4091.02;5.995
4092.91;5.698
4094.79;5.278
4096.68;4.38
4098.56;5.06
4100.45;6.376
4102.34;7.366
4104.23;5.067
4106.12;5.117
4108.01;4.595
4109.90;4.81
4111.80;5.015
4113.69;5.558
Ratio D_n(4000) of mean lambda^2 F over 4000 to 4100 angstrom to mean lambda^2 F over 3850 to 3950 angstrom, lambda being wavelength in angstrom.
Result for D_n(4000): 1.26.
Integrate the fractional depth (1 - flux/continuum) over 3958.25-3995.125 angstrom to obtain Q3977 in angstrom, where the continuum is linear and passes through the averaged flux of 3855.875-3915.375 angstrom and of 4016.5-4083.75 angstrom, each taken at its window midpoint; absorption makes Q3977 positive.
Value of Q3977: 6.2 angstrom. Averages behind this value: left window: 5.4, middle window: 4.83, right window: 6.12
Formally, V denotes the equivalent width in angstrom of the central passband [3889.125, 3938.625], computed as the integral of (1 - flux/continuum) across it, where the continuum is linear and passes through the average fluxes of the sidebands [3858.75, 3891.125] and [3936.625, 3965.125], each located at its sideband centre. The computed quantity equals 5.5 angstrom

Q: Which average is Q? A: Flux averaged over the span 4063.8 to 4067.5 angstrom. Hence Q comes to 5.82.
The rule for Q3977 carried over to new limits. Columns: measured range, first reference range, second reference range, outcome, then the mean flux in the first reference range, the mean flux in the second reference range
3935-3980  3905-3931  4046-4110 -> 4.3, 5.12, 5.78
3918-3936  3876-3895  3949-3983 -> 3.0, 4.81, 4.61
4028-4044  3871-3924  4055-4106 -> -1.6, 5.2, 5.82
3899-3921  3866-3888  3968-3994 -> -2.1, 5.17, 4.97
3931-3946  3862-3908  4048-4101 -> 3.0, 5.26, 5.83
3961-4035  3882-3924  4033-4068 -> 3.7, 5.22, 6.13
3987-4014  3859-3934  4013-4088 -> -1.1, 5.11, 6.09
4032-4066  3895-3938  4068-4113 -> -4.6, 4.79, 5.59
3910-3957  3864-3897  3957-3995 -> 0.7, 5.19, 4.84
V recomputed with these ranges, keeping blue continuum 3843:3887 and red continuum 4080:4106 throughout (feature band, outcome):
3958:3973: 4.14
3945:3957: 0.07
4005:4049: -4.54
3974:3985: 1.18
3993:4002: -0.97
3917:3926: 0.45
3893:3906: 0.97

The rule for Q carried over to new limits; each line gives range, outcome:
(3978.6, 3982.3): 5.09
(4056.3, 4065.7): 6.06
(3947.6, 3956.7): 5.56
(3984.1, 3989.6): 5.72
